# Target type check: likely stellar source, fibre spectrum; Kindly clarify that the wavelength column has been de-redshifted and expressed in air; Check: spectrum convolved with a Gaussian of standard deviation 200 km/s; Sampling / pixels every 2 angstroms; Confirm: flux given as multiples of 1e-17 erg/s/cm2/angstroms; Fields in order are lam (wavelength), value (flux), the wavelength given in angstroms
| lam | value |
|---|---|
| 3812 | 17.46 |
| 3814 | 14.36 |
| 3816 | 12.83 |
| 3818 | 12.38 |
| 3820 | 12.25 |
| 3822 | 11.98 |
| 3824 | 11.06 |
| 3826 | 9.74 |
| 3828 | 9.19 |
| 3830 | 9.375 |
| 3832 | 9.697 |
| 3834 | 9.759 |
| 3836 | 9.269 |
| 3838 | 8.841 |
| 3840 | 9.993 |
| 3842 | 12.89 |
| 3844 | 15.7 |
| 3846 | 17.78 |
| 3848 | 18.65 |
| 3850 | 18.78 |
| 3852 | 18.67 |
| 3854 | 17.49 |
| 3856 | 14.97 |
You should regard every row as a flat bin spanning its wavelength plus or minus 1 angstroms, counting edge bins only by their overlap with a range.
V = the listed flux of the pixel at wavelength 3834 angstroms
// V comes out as 9.759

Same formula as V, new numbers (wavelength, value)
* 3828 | 9.19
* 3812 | 17.46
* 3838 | 8.841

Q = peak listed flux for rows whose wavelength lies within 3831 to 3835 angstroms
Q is 9.759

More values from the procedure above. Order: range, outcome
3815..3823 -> 12.83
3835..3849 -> 18.65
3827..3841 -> 9.993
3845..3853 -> 18.78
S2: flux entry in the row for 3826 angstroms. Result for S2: 9.74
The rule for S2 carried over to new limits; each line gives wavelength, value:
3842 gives 12.89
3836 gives 9.269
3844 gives 15.7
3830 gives 9.375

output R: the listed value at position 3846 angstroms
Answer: 17.78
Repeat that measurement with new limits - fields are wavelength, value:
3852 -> 18.67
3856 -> 14.97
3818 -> 12.38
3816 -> 12.83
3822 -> 11.98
